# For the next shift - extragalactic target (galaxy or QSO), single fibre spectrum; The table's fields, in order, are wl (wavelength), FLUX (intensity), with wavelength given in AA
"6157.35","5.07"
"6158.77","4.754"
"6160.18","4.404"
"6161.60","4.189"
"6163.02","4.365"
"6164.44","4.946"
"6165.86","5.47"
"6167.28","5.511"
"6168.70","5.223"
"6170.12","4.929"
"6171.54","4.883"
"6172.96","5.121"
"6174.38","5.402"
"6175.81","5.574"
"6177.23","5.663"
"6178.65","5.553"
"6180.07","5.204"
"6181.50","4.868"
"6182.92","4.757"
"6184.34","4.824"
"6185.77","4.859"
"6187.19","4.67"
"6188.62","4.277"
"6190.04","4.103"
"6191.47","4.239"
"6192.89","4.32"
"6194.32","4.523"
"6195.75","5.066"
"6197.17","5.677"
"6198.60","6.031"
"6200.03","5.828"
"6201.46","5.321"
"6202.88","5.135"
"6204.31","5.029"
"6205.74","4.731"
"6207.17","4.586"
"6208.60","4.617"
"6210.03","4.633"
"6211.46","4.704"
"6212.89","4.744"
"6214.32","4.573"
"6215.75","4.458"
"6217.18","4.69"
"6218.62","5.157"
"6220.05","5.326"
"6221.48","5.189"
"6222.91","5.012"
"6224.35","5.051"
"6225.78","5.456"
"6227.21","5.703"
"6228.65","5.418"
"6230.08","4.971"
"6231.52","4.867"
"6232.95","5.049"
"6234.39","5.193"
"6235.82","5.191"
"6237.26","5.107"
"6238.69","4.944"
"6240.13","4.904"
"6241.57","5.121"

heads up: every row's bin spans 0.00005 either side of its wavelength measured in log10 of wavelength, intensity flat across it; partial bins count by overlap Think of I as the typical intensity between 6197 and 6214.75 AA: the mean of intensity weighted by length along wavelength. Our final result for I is 5.03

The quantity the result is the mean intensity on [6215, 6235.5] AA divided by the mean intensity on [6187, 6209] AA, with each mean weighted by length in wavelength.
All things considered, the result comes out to 1.04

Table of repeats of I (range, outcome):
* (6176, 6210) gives 4.95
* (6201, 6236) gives 4.99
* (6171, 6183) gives 5.25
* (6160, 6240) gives 4.99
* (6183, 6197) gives 4.6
